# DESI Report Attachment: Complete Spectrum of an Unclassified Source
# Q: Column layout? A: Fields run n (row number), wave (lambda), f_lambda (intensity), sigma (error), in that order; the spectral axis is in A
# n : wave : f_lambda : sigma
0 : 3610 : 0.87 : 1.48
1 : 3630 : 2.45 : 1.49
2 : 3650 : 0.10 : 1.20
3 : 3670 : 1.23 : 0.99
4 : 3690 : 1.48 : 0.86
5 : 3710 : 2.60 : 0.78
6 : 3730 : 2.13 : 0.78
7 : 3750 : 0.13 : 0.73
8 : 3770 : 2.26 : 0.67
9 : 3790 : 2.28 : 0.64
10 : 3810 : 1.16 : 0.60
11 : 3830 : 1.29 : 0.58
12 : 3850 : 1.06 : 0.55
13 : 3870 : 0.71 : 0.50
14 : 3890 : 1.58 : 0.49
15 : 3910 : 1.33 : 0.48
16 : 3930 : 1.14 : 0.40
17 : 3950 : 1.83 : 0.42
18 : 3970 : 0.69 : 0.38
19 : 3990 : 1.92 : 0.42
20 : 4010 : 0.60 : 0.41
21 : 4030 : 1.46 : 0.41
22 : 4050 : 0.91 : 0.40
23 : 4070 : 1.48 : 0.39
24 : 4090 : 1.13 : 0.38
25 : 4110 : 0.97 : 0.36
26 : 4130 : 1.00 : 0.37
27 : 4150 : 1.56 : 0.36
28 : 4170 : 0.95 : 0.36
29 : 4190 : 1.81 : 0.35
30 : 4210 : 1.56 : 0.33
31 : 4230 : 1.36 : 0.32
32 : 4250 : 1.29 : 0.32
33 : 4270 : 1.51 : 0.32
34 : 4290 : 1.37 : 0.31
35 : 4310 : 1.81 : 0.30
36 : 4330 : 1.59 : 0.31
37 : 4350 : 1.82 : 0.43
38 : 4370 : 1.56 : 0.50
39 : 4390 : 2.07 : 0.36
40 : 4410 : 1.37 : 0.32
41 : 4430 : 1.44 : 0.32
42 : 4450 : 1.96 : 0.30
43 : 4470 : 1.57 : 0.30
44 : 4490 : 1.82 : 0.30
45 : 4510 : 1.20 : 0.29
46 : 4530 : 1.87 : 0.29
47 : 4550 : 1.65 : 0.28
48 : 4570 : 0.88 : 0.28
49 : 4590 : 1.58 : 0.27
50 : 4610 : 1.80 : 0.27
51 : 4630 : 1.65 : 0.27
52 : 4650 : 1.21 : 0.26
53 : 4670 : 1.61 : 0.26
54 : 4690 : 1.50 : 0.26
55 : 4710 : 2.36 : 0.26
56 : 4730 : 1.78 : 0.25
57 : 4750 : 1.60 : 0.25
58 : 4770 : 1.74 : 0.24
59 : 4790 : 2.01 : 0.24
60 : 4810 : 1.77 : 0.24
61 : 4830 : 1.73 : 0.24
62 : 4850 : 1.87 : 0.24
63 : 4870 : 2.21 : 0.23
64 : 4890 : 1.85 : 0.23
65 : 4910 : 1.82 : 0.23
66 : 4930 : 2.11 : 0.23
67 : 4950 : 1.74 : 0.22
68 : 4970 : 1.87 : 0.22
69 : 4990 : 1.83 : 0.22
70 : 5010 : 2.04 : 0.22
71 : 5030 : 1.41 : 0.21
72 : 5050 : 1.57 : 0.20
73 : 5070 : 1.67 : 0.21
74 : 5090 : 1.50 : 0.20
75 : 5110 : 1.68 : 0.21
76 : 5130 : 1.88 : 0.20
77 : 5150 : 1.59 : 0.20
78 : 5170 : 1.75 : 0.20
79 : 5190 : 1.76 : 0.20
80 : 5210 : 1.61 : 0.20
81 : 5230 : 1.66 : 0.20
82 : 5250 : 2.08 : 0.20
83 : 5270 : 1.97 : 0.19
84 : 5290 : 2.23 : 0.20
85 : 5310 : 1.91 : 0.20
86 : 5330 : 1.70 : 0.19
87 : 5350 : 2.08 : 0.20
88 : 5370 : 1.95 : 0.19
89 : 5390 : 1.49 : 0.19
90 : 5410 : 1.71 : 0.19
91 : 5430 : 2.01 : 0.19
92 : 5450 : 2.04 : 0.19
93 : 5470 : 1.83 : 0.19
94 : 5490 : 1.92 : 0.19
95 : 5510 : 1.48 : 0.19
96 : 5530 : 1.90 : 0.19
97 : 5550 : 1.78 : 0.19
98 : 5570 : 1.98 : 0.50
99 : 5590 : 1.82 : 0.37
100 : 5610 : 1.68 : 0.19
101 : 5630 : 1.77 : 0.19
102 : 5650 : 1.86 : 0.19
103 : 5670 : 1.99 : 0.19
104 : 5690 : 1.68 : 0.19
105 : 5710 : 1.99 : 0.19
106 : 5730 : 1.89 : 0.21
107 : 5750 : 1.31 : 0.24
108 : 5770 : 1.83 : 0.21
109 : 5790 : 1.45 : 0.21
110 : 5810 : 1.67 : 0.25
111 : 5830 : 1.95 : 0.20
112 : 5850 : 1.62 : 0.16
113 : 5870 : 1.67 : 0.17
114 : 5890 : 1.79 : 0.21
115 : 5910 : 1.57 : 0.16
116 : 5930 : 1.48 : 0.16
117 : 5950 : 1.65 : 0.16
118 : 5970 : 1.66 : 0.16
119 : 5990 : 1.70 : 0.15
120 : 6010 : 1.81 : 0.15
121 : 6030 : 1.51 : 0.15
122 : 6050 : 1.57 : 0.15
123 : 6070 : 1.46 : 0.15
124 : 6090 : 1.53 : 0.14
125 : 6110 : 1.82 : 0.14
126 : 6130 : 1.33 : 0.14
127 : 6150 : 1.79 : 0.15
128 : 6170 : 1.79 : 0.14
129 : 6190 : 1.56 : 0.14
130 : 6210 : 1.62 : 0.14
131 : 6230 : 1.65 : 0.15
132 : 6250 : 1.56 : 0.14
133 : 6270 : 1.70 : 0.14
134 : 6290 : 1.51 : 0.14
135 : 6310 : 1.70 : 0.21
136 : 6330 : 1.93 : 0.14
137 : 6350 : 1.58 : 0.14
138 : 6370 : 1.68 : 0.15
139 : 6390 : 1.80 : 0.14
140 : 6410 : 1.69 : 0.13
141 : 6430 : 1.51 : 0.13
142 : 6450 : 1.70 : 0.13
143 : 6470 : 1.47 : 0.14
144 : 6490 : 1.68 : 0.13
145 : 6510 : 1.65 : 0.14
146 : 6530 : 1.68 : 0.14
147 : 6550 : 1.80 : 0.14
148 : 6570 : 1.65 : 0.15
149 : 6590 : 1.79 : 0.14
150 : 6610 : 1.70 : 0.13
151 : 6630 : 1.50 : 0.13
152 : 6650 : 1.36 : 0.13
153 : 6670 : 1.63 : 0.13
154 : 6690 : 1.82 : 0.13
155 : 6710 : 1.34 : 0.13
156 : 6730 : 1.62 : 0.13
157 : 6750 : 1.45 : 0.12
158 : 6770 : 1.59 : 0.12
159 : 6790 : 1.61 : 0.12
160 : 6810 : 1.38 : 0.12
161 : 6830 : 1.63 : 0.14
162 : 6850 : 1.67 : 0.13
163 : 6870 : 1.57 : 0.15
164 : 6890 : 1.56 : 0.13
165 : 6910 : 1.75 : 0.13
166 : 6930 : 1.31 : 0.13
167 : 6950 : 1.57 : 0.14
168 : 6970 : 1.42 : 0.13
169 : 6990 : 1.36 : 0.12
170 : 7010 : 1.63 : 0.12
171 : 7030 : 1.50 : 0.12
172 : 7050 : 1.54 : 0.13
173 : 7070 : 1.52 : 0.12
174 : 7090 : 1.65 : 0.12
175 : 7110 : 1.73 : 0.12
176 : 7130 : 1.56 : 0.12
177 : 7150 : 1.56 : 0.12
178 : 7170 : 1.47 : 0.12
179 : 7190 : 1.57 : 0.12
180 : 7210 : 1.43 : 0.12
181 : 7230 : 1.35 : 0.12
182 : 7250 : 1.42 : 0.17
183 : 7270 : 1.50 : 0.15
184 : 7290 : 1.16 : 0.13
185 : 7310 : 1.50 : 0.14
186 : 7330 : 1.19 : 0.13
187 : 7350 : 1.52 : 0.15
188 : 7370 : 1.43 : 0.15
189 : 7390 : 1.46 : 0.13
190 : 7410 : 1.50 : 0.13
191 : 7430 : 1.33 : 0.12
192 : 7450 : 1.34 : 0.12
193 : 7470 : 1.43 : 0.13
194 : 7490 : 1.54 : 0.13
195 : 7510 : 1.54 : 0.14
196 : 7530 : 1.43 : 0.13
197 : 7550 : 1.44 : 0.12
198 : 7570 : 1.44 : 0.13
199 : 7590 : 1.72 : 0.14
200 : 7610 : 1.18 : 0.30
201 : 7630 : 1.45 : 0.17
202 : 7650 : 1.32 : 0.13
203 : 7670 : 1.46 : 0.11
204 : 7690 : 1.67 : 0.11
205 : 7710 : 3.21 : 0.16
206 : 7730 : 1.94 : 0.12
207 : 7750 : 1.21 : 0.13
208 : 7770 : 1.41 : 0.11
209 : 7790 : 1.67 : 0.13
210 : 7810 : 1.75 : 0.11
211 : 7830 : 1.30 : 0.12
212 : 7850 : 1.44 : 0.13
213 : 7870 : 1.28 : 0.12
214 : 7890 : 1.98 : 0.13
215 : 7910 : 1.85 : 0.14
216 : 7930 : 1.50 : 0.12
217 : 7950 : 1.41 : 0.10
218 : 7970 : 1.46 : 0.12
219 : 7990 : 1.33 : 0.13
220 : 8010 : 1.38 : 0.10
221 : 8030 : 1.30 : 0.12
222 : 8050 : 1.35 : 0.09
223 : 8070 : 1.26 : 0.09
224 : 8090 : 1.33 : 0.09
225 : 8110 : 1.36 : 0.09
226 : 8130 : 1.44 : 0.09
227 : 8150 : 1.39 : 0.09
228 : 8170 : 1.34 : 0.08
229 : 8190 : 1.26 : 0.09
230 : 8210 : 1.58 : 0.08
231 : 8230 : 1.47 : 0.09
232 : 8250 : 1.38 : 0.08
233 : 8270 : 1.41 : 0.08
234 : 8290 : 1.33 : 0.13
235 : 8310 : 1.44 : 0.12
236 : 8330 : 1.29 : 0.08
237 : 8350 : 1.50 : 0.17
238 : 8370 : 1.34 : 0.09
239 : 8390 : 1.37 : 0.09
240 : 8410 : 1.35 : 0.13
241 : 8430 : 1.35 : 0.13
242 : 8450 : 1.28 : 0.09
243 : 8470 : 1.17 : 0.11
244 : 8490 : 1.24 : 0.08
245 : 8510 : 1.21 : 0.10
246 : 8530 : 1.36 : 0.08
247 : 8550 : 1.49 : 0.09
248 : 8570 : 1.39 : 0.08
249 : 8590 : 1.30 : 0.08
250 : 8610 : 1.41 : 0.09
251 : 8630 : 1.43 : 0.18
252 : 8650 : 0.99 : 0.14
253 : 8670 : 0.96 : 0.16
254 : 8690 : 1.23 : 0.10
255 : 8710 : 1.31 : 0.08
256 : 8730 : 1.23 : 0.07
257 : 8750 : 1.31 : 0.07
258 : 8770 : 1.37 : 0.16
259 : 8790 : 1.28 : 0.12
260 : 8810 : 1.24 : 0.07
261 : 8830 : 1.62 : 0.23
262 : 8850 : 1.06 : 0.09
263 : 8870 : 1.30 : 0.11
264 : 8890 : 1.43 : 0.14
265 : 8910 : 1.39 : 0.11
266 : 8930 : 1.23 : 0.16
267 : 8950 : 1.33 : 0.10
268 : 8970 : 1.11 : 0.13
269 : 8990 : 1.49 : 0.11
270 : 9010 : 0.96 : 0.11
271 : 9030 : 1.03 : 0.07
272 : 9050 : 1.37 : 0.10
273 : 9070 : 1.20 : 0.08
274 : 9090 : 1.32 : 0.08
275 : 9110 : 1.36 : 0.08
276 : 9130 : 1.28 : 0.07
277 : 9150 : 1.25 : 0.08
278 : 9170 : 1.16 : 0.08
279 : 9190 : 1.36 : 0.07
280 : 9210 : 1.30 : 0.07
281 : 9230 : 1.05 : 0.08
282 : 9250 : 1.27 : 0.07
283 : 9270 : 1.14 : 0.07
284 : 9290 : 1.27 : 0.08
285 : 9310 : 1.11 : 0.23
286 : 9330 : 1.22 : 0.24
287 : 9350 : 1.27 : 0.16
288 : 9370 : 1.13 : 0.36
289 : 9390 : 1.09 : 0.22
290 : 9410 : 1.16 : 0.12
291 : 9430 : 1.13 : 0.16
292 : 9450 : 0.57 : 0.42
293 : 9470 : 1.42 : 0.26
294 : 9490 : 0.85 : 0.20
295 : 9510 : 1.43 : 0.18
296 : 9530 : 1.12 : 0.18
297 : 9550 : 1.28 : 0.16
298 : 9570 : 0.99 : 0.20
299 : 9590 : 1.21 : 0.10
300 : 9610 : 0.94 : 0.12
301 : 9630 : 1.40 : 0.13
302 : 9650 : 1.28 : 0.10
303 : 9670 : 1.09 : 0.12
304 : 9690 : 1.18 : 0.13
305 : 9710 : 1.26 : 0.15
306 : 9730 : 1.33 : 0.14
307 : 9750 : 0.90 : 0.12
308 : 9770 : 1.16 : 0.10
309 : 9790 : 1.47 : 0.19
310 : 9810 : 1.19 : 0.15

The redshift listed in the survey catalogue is 0.18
